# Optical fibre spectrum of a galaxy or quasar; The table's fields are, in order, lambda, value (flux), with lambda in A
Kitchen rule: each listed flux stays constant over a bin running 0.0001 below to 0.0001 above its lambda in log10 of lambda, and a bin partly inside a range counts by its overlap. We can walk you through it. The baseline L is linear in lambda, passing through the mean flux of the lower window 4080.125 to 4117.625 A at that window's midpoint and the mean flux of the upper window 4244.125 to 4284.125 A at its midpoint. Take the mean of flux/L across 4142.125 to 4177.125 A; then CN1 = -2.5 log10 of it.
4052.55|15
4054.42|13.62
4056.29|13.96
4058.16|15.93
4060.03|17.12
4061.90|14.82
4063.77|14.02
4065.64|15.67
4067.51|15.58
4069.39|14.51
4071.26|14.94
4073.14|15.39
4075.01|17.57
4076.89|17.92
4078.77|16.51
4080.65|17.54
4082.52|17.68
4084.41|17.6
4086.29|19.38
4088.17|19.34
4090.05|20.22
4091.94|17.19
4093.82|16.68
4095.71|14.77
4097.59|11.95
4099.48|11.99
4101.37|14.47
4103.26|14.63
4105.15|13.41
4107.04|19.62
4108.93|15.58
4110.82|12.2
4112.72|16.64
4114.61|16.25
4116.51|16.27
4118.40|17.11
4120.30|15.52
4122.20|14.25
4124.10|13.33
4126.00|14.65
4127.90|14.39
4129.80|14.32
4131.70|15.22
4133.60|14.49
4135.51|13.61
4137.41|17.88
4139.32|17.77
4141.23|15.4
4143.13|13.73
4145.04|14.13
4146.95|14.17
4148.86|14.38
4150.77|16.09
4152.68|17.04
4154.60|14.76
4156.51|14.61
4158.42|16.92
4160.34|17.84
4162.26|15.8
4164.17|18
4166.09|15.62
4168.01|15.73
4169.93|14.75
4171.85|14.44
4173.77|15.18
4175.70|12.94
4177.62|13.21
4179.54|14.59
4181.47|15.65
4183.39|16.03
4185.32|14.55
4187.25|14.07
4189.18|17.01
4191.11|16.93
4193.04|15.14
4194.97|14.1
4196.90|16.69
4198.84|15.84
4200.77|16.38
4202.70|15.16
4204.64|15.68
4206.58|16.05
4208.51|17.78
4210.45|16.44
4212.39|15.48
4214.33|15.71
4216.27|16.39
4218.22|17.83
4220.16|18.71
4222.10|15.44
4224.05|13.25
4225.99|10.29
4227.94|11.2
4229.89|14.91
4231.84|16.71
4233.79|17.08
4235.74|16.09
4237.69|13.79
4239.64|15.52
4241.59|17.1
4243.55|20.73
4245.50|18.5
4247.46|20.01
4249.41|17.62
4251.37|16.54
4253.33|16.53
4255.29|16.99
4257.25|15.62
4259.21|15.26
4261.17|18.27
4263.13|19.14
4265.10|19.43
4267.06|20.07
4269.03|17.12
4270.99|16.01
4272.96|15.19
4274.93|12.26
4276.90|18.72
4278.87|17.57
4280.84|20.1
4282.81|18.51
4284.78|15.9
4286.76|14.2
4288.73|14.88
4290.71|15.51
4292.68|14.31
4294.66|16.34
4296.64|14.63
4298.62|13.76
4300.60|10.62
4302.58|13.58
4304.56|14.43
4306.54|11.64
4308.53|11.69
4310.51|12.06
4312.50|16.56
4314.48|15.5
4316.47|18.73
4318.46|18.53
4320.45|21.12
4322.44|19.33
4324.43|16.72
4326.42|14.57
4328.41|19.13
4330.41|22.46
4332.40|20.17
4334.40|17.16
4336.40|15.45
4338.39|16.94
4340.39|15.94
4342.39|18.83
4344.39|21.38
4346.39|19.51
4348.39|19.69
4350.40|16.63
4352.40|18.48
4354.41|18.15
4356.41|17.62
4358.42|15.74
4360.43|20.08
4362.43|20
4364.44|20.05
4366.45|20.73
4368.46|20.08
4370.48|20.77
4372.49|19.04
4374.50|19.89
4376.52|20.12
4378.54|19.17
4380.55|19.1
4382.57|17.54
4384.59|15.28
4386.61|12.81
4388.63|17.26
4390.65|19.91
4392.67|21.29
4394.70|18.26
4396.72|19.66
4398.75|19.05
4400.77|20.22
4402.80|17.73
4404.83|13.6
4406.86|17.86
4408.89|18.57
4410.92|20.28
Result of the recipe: 0.09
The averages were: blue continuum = 16.2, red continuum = 17.5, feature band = 15.3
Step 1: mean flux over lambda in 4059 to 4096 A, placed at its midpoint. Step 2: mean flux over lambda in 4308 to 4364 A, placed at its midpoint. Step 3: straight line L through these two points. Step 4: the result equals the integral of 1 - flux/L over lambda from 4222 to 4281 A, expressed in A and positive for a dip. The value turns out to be 3.33 A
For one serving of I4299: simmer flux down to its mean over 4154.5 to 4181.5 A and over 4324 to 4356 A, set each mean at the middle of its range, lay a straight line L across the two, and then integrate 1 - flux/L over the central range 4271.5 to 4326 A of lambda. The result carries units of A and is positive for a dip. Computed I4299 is 5.9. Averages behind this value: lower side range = 15.3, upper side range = 18.2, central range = 15.6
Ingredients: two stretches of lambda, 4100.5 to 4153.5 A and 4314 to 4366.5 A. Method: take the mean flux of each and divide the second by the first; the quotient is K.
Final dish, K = 1.2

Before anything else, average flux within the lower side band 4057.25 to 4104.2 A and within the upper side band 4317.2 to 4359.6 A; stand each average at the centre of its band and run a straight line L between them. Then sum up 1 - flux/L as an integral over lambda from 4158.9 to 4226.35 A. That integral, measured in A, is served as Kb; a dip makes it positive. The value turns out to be 5.70 A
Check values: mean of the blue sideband 16.1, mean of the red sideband 18.3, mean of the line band 15.6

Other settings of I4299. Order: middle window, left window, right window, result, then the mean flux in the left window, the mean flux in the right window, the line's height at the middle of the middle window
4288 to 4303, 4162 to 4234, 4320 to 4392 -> 2.7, 15.4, 18.5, 17.3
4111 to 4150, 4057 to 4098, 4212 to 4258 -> 3.1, 16.5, 16.2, 16.4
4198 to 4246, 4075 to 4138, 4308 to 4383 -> 3.2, 15.8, 18.3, 17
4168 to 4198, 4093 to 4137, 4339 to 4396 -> 1.6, 14.9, 18.7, 15.9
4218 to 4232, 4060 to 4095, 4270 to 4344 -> 1.6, 16.8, 16.2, 16.4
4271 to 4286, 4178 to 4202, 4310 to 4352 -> 0.3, 15.5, 18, 17.1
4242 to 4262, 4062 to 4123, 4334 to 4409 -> -0.2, 16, 18.4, 17.4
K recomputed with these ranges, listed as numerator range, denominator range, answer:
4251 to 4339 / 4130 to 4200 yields 1.07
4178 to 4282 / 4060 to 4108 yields 1.01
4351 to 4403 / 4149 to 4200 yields 1.21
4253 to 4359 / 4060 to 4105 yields 1.04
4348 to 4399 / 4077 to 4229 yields 1.20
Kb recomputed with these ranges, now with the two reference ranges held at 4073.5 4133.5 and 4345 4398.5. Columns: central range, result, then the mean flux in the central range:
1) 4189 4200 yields 0.65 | 15.9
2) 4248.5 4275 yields 0.86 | 17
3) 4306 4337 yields 2.04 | 17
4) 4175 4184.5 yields 1.25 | 14.5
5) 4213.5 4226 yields 1.01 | 15.8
